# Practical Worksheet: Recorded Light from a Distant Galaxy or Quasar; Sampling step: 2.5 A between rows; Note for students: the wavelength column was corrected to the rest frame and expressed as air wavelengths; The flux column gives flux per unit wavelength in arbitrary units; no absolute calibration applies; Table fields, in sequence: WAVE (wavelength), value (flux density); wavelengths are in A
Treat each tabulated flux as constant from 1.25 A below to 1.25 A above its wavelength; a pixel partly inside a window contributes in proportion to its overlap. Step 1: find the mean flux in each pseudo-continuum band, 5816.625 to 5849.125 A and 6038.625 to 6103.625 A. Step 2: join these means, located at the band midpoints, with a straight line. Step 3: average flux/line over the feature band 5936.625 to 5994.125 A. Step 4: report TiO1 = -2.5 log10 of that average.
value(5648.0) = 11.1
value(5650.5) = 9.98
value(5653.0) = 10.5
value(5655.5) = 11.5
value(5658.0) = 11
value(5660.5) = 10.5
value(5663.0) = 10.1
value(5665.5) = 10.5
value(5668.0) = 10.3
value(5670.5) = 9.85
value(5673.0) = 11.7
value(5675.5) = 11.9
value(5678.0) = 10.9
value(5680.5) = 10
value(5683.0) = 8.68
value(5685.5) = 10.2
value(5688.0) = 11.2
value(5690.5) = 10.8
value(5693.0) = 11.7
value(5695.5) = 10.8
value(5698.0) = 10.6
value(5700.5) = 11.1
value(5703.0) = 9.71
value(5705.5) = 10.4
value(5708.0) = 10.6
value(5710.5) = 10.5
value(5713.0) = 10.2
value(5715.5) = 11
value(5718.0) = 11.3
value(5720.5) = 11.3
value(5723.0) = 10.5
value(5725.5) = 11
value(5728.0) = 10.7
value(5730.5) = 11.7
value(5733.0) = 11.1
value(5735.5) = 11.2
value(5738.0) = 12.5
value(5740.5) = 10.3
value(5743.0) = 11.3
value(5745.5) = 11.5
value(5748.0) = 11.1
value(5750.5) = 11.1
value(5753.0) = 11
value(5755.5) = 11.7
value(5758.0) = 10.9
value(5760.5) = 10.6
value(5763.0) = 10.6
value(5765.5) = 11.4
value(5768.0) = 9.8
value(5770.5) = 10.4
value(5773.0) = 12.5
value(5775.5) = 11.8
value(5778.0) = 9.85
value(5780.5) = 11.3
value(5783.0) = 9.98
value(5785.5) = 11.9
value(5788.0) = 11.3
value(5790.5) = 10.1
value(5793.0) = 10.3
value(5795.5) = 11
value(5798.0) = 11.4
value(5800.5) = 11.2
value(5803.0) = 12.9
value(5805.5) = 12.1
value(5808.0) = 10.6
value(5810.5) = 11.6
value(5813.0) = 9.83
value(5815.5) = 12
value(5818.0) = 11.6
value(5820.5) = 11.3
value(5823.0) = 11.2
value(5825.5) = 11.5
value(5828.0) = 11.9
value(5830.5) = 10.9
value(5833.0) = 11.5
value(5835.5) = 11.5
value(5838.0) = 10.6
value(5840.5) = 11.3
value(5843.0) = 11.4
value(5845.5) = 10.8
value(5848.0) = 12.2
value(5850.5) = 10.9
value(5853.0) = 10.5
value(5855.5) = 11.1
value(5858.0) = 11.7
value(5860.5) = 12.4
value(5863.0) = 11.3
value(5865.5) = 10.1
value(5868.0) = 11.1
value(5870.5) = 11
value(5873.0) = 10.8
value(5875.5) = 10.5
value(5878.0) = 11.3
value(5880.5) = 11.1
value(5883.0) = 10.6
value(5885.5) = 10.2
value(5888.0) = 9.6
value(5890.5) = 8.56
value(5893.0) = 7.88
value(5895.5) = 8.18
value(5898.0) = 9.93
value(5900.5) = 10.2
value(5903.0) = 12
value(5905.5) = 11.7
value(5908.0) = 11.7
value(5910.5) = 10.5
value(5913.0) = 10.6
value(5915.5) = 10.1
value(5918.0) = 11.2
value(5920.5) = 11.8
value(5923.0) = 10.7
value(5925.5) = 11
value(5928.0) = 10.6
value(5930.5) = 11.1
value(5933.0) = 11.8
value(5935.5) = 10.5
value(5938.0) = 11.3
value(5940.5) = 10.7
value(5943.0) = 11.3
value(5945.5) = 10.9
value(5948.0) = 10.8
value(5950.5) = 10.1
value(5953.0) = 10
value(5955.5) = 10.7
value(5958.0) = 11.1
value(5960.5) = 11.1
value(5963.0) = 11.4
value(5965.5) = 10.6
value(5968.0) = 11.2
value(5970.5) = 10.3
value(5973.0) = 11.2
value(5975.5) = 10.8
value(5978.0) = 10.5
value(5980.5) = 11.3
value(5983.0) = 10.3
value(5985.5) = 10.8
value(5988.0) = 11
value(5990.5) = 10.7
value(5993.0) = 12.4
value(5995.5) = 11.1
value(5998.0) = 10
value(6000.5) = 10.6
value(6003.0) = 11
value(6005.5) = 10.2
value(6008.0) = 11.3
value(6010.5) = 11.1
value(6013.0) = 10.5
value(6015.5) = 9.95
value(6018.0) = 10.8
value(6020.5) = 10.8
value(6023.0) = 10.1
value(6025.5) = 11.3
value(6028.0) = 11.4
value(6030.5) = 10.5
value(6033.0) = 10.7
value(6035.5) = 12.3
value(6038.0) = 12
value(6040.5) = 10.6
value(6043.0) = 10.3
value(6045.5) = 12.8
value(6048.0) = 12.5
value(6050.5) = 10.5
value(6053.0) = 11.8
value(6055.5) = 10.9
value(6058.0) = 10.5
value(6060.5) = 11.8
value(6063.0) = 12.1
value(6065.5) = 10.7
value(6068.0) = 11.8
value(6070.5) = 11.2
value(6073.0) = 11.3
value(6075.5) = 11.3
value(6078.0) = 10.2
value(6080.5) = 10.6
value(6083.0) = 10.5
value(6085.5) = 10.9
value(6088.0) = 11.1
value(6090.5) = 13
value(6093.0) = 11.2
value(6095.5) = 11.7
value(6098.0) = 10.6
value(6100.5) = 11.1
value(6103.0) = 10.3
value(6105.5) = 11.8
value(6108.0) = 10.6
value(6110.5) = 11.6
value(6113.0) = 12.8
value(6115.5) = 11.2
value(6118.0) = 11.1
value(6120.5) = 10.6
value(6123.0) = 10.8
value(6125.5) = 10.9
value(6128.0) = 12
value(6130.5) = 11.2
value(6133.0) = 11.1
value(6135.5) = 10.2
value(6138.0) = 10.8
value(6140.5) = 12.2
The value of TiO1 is 0.04 mag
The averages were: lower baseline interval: 11.4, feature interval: 10.9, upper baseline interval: 11.2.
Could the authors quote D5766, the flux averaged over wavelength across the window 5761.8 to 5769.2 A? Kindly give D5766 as 10.6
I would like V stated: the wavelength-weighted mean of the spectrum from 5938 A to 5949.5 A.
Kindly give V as 10.9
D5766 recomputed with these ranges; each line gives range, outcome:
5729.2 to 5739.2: 11.6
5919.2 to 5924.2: 11.3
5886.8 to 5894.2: 8.68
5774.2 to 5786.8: 11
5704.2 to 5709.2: 10.5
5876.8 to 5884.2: 11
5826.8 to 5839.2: 11.3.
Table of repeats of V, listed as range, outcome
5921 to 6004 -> 10.9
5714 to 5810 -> 11.1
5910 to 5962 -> 10.9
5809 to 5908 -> 10.9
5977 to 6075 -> 11.1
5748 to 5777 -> 11.1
